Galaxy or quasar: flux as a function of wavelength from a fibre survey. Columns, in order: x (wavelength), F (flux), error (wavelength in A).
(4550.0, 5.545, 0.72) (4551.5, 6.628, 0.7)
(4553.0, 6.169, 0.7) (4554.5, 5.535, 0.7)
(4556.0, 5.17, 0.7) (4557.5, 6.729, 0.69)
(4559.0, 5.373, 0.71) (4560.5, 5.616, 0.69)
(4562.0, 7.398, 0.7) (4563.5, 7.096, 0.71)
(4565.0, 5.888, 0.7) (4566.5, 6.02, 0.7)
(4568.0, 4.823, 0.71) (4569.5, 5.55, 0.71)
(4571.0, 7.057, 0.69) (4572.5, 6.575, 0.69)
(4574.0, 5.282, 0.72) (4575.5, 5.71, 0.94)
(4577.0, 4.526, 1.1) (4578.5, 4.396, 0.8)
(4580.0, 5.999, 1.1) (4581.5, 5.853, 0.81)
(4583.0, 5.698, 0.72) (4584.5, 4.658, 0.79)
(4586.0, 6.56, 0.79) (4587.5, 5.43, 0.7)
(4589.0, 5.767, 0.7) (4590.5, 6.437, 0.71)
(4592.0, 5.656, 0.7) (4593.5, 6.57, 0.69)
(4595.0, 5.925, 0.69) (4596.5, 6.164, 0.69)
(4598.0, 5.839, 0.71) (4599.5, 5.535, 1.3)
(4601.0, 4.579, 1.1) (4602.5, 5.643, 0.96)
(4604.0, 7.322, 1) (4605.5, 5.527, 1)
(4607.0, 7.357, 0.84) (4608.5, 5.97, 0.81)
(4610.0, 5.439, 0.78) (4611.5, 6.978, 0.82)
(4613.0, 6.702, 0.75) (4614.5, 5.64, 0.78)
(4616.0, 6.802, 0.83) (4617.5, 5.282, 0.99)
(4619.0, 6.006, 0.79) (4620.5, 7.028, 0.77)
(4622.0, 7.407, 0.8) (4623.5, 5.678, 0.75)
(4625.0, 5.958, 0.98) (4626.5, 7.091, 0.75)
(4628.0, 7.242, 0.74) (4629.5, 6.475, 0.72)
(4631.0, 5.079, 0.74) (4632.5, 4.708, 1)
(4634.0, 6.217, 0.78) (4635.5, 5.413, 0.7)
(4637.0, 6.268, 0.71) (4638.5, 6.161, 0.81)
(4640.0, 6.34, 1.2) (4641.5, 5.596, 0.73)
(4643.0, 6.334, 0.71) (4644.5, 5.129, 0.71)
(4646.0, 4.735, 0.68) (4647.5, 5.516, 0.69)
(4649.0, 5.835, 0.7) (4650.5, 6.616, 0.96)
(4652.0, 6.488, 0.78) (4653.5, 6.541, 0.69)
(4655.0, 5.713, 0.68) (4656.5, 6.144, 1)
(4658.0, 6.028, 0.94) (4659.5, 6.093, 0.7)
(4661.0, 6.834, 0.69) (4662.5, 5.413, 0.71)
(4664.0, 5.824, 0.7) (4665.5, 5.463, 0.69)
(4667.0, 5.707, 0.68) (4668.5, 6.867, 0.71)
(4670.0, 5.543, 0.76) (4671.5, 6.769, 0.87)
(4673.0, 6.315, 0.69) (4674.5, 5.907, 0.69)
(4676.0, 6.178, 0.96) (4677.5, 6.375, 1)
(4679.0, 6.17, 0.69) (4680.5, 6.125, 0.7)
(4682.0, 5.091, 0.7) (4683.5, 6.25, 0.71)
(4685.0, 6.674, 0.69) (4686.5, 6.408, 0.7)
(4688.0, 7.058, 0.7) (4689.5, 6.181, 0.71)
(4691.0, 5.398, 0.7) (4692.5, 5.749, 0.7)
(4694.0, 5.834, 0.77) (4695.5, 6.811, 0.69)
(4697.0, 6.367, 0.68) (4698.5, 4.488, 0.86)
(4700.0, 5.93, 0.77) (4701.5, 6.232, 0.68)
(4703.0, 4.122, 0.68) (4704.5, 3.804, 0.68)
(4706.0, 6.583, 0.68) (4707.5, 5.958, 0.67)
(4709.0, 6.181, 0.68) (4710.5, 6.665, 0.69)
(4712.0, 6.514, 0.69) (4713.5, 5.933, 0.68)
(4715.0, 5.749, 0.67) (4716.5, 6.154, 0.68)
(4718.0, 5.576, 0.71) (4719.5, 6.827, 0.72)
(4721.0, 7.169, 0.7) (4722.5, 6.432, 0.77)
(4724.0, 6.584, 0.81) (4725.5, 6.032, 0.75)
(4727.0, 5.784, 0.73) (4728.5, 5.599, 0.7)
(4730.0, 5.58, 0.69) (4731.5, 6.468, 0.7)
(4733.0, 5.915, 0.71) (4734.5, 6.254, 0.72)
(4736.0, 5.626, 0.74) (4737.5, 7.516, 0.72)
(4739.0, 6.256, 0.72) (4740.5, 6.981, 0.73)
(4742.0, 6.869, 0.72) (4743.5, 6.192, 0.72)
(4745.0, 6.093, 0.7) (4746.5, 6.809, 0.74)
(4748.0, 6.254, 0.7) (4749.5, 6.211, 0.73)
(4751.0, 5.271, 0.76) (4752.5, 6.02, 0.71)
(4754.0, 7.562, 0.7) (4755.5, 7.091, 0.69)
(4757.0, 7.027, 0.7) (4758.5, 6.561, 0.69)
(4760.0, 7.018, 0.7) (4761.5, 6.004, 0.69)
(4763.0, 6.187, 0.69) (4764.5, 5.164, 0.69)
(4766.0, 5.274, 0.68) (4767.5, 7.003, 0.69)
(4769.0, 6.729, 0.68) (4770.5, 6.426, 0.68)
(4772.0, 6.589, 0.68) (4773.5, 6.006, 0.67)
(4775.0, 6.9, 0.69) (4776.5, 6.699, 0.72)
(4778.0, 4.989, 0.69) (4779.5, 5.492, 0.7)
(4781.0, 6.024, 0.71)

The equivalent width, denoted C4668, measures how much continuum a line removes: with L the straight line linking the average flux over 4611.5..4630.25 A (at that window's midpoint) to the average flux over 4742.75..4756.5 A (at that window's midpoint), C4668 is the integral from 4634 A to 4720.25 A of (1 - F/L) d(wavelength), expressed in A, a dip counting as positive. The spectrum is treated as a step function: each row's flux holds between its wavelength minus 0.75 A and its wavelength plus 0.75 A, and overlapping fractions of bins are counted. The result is 6.1 A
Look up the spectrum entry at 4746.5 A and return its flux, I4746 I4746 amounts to 6.809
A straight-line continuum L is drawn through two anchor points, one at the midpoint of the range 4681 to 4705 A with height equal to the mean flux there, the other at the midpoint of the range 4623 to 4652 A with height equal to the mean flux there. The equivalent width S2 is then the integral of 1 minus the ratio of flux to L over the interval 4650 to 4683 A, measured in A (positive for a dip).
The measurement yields -1.3 A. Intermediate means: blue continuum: 5.93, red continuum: 5.8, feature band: 6.1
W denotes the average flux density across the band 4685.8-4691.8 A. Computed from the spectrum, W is 6.26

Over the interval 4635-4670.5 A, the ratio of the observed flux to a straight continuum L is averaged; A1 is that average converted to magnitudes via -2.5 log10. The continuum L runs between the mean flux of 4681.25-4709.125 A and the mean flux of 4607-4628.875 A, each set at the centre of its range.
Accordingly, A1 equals 0.04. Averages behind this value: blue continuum 6.41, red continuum 5.84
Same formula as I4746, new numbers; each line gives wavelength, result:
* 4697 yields 6.367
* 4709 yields 6.181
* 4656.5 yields 6.144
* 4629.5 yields 6.475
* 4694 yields 5.834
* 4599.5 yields 5.535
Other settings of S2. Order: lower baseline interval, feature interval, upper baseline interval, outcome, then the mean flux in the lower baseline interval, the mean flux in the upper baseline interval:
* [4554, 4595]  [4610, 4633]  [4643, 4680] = -1.3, 5.83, 6.02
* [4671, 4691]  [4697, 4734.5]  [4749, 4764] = 2.4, 6.23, 6.48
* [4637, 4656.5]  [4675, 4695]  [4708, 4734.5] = -0.2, 5.94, 6.19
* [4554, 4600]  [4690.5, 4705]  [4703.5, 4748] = 1.5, 5.84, 6.2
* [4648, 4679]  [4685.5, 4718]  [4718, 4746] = 1.7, 6.13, 6.33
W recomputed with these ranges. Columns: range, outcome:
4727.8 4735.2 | 5.96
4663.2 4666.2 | 5.64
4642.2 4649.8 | 5.52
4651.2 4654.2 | 6.52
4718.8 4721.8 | 6.99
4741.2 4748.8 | 6.45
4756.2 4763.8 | 6.55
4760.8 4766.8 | 5.67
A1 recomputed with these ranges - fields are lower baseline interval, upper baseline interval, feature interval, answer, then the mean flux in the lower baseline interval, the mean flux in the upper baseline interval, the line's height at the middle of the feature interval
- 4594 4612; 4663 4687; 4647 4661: -0.015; 6.02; 6.09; 6.07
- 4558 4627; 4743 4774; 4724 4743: 0.009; 5.99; 6.36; 6.31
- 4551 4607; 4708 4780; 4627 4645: 0.014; 5.87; 6.3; 6.02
